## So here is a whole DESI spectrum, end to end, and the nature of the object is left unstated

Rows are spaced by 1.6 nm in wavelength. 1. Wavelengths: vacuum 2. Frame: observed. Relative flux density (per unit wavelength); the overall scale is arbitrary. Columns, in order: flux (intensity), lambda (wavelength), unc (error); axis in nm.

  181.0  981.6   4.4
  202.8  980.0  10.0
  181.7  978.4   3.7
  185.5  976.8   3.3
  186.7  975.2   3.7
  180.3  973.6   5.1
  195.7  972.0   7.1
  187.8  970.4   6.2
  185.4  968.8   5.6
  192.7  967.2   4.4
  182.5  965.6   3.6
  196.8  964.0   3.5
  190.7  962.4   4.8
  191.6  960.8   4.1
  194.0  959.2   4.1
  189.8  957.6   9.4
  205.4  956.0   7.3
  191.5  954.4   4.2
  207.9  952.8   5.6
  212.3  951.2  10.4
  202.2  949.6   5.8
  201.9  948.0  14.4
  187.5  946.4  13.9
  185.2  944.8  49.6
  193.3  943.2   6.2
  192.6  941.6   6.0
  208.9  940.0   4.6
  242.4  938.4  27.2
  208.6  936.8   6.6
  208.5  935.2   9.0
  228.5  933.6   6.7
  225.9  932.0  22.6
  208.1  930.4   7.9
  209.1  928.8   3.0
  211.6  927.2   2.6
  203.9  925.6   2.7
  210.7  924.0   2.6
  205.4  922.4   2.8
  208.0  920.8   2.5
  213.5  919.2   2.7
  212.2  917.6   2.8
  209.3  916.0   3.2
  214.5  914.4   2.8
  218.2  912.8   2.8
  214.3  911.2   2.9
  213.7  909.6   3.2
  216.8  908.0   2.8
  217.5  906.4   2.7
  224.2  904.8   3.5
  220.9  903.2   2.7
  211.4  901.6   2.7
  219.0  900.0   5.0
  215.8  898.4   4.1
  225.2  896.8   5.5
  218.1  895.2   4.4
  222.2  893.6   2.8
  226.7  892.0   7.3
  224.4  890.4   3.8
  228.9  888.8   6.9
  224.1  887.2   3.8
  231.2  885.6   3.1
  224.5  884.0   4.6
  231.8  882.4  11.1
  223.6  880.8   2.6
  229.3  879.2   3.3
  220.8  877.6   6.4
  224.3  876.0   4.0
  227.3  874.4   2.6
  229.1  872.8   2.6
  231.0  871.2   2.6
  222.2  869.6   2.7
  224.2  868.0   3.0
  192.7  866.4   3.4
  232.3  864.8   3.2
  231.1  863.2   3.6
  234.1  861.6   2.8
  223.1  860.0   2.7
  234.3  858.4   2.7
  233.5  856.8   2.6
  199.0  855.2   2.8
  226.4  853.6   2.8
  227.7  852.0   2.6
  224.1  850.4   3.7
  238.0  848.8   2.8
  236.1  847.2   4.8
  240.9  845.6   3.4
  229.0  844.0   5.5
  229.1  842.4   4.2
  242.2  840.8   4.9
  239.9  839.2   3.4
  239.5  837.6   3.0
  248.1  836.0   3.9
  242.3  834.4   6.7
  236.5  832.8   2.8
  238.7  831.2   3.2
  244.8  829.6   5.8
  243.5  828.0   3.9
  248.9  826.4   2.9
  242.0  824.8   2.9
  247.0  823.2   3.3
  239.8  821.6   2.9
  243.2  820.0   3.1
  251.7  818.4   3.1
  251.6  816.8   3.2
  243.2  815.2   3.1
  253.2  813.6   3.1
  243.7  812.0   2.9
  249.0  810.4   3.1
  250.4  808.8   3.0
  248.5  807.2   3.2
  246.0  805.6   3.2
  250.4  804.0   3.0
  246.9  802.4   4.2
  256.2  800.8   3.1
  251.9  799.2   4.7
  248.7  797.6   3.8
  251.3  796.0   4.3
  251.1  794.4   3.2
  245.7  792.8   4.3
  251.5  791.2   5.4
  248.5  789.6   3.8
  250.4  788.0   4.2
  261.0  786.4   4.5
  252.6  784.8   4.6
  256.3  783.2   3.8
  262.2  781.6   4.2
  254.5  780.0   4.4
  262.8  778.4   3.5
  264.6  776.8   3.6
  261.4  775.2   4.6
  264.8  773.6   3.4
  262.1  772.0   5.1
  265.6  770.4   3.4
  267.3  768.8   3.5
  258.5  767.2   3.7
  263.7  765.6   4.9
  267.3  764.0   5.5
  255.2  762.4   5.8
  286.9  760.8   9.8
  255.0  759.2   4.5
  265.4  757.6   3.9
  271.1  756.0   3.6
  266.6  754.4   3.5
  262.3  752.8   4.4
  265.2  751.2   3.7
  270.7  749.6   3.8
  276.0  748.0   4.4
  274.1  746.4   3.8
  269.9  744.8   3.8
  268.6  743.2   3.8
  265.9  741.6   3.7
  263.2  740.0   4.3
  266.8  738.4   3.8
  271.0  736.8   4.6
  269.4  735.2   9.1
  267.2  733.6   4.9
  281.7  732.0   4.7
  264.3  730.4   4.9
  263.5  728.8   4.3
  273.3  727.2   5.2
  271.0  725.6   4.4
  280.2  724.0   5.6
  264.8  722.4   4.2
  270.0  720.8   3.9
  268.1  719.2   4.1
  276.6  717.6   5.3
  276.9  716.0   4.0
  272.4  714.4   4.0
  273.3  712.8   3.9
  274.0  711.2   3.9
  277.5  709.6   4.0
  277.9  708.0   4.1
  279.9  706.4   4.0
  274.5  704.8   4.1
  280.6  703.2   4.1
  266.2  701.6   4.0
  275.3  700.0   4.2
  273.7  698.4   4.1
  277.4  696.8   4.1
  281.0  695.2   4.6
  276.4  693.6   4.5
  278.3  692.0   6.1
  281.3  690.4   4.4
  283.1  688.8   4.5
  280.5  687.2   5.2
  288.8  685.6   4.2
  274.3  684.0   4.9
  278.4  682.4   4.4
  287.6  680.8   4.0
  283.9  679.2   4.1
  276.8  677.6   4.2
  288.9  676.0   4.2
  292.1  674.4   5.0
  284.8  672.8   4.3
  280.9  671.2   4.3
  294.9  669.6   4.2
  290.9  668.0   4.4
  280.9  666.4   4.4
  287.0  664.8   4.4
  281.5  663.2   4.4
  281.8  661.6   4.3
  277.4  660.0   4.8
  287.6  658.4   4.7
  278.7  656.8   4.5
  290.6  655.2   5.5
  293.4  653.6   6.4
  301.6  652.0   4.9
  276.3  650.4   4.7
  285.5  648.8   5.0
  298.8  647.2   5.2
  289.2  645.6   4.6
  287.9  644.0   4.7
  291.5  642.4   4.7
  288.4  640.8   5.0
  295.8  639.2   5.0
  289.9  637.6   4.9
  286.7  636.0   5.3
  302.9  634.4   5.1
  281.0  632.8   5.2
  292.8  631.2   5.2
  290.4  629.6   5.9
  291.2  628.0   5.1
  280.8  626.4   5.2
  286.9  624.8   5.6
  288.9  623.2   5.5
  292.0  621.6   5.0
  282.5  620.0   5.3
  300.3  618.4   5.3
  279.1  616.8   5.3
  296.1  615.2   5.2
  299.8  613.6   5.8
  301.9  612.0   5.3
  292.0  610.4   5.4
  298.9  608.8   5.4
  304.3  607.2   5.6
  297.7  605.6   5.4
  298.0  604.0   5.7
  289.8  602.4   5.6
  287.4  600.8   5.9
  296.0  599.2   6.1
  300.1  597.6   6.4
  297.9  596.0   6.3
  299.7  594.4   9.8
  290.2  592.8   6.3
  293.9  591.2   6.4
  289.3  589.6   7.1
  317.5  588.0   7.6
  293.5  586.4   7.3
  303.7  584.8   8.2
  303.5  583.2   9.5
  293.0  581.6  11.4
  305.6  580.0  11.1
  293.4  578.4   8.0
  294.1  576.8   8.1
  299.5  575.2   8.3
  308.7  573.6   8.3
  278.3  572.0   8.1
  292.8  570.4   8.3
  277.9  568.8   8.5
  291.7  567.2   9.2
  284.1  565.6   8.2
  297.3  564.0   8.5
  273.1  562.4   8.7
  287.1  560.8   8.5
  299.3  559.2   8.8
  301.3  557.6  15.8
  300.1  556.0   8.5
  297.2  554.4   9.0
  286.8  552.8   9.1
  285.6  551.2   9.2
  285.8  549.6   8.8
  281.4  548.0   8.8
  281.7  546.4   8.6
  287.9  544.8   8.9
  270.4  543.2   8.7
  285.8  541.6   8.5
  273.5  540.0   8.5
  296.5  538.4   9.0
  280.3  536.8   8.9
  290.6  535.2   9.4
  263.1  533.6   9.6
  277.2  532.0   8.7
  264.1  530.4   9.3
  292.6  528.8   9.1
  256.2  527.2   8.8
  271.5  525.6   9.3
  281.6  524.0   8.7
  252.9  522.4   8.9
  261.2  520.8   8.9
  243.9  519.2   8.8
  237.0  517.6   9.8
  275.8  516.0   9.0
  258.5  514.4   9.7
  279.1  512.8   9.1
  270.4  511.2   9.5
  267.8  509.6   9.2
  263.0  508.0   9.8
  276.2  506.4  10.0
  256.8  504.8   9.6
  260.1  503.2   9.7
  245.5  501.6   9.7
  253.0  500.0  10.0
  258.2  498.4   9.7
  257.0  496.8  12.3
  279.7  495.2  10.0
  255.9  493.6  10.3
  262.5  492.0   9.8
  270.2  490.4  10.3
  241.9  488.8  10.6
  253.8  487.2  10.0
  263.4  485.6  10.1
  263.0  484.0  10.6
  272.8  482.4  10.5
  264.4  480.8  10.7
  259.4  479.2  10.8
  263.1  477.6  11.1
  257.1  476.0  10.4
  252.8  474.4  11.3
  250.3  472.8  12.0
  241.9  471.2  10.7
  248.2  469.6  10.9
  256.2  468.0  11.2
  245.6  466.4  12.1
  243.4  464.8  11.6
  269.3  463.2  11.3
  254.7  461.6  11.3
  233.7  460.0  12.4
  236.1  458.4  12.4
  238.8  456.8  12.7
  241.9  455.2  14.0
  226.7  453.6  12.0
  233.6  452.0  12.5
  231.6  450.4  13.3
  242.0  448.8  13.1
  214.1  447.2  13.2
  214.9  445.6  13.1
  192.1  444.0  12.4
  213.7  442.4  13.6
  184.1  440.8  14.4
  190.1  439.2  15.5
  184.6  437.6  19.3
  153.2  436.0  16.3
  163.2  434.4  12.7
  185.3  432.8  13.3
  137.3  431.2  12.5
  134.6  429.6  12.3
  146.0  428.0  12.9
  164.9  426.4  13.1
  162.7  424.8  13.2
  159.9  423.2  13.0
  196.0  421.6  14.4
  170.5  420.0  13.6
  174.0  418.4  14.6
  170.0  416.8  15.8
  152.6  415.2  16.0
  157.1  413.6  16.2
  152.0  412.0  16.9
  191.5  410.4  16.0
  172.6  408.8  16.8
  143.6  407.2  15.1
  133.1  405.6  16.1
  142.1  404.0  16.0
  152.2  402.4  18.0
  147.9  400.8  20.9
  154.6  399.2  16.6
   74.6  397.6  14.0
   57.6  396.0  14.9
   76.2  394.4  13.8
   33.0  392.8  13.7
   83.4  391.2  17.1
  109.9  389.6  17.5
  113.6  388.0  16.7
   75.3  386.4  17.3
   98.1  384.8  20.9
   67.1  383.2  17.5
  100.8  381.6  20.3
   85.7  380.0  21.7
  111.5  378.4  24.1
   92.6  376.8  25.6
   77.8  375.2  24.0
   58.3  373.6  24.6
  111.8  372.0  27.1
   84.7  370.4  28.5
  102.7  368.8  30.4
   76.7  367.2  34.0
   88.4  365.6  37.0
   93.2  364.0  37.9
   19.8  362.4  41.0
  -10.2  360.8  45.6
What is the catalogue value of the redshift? 0.00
